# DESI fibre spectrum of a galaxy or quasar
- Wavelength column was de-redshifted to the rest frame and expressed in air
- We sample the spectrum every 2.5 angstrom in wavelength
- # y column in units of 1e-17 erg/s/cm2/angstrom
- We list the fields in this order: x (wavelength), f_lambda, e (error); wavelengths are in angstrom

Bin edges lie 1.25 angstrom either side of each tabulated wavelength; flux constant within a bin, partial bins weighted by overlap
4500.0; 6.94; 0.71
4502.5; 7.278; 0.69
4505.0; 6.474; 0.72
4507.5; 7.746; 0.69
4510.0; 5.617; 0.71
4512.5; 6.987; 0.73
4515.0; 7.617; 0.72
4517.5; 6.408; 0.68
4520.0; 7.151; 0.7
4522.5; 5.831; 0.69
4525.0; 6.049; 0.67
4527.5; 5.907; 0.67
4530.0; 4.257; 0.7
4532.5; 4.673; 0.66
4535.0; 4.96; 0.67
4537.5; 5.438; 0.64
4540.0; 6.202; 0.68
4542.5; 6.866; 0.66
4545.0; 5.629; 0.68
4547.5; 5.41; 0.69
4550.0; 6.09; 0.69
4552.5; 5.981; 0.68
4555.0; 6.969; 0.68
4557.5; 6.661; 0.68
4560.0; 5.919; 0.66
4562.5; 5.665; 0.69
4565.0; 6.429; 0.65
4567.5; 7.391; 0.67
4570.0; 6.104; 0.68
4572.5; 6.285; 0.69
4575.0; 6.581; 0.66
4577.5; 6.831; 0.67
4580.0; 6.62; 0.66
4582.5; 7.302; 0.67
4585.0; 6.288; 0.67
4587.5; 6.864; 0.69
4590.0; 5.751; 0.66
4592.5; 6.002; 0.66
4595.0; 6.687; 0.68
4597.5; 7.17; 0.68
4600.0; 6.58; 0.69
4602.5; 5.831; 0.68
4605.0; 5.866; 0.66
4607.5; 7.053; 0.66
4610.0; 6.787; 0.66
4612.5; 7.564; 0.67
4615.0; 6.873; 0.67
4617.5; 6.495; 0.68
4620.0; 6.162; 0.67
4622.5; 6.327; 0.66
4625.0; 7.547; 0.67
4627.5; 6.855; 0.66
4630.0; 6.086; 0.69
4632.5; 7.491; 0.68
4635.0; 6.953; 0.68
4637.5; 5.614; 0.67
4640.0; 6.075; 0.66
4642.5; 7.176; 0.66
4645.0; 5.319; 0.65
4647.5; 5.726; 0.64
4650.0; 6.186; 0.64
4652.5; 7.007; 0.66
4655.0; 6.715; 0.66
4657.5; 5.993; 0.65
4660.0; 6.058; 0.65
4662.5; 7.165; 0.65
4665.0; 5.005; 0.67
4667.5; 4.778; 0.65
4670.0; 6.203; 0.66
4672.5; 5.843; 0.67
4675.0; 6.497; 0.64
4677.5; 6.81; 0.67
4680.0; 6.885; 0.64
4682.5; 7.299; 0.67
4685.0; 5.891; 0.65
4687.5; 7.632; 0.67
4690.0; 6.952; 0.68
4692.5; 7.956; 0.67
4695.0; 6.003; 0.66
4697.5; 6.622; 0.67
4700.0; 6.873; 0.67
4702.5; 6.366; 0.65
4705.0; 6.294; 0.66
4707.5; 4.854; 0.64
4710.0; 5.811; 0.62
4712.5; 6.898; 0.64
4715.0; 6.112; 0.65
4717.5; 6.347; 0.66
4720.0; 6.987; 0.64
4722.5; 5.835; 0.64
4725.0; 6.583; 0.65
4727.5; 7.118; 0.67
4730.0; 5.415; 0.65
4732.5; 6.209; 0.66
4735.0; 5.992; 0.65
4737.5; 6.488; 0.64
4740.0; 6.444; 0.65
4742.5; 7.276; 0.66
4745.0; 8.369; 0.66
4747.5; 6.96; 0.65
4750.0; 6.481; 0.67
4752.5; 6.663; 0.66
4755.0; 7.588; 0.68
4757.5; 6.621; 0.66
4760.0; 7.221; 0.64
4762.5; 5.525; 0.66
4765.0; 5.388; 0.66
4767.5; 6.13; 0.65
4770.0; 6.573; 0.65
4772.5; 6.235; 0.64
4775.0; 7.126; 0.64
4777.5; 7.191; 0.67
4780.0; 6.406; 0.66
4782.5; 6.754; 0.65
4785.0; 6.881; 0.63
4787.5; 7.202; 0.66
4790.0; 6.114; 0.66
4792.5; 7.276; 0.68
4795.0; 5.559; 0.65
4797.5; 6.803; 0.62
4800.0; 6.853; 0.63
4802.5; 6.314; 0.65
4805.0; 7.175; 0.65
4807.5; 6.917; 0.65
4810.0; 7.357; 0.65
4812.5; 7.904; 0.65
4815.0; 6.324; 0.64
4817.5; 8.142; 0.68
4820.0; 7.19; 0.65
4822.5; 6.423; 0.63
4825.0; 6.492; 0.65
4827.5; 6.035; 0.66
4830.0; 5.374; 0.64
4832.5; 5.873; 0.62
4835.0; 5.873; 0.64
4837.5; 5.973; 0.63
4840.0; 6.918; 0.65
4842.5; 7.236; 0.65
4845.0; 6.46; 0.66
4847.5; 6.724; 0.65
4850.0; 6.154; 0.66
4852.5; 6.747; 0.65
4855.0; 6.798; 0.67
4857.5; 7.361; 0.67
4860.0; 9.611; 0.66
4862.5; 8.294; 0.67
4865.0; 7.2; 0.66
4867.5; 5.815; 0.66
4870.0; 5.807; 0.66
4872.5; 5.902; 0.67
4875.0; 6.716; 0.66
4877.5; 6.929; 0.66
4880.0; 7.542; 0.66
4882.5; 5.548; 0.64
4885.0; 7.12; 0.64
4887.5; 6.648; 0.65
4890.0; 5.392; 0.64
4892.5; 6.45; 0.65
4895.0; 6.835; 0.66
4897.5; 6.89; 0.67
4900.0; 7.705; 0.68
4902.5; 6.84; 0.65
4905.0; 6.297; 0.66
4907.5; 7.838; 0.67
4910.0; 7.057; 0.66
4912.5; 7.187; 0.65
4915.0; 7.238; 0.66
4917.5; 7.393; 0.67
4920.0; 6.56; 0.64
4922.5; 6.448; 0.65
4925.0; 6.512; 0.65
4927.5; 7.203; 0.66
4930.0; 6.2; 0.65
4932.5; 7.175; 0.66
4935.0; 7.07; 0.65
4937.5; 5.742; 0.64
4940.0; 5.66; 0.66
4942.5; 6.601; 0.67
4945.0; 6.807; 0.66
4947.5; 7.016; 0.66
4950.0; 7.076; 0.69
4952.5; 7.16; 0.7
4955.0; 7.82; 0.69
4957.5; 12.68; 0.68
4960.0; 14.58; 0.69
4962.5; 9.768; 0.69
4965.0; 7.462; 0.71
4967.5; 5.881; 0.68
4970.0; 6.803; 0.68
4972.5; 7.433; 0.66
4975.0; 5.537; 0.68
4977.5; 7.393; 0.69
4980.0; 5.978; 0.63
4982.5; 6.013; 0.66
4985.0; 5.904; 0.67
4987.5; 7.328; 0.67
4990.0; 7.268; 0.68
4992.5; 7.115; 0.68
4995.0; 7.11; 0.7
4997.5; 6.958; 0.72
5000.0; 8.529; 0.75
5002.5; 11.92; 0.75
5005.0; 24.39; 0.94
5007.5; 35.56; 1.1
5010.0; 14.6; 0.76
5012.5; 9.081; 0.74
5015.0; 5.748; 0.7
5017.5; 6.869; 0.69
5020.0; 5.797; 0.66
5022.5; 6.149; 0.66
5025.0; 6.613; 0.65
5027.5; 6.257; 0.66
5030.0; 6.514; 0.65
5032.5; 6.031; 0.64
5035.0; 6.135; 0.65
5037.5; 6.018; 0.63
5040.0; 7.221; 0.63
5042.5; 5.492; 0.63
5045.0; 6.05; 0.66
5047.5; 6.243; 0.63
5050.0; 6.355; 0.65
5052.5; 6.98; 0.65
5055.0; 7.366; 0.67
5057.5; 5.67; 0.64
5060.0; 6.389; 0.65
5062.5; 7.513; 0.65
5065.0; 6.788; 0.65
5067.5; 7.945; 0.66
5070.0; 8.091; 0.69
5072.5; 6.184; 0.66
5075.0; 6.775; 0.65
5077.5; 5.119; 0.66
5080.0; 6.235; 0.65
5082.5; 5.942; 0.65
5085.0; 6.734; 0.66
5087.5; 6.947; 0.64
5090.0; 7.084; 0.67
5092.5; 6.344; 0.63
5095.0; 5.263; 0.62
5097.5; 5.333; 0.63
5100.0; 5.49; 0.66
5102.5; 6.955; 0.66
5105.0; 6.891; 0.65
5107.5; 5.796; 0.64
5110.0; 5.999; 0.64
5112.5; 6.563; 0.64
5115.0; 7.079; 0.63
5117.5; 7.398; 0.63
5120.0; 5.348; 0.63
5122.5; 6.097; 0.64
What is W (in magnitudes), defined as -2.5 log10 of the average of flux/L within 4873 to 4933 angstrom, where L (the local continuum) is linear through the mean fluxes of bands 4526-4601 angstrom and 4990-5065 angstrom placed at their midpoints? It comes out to 0.17 mag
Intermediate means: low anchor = 6.18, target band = 6.81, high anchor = 8.66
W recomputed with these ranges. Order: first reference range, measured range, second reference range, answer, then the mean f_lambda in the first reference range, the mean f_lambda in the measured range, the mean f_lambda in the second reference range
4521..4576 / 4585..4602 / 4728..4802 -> -0.06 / 5.97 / 6.46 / 6.61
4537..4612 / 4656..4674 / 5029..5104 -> 0.09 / 6.4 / 5.88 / 6.44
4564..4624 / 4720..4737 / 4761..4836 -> 0.05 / 6.58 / 6.26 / 6.58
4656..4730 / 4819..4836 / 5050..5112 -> 0.04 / 6.39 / 6.17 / 6.49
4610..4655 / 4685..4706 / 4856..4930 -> -0.02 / 6.57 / 6.79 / 6.9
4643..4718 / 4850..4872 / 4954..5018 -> 0.19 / 6.34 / 7.1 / 9.88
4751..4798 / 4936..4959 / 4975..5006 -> 0.10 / 6.59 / 7.47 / 8.57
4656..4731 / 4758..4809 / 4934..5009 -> 0.11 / 6.37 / 6.59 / 9.11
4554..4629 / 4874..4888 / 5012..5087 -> -0.03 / 6.58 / 6.76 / 6.52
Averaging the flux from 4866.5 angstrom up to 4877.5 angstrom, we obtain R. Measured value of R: 6.16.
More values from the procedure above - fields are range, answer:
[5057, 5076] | 6.97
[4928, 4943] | 6.44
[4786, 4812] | 6.79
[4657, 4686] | 6.21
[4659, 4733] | 6.38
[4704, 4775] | 6.46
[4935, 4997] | 7.41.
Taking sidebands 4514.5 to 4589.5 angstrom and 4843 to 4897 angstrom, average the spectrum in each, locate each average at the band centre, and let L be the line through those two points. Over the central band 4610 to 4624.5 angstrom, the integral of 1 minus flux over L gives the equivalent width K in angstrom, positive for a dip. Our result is -1.0 angstrom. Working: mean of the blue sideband 6.19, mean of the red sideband 6.77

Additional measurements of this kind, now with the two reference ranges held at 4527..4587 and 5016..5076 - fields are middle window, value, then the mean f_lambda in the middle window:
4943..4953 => -0.8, 6.97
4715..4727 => -0.4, 6.45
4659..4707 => -1.8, 6.46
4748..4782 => -1.4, 6.56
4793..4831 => -2.4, 6.74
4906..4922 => -1.8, 7.16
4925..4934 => -0.5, 6.82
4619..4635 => -1.5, 6.77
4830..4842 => 0.4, 6.14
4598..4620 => -1.6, 6.62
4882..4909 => -1.3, 6.72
